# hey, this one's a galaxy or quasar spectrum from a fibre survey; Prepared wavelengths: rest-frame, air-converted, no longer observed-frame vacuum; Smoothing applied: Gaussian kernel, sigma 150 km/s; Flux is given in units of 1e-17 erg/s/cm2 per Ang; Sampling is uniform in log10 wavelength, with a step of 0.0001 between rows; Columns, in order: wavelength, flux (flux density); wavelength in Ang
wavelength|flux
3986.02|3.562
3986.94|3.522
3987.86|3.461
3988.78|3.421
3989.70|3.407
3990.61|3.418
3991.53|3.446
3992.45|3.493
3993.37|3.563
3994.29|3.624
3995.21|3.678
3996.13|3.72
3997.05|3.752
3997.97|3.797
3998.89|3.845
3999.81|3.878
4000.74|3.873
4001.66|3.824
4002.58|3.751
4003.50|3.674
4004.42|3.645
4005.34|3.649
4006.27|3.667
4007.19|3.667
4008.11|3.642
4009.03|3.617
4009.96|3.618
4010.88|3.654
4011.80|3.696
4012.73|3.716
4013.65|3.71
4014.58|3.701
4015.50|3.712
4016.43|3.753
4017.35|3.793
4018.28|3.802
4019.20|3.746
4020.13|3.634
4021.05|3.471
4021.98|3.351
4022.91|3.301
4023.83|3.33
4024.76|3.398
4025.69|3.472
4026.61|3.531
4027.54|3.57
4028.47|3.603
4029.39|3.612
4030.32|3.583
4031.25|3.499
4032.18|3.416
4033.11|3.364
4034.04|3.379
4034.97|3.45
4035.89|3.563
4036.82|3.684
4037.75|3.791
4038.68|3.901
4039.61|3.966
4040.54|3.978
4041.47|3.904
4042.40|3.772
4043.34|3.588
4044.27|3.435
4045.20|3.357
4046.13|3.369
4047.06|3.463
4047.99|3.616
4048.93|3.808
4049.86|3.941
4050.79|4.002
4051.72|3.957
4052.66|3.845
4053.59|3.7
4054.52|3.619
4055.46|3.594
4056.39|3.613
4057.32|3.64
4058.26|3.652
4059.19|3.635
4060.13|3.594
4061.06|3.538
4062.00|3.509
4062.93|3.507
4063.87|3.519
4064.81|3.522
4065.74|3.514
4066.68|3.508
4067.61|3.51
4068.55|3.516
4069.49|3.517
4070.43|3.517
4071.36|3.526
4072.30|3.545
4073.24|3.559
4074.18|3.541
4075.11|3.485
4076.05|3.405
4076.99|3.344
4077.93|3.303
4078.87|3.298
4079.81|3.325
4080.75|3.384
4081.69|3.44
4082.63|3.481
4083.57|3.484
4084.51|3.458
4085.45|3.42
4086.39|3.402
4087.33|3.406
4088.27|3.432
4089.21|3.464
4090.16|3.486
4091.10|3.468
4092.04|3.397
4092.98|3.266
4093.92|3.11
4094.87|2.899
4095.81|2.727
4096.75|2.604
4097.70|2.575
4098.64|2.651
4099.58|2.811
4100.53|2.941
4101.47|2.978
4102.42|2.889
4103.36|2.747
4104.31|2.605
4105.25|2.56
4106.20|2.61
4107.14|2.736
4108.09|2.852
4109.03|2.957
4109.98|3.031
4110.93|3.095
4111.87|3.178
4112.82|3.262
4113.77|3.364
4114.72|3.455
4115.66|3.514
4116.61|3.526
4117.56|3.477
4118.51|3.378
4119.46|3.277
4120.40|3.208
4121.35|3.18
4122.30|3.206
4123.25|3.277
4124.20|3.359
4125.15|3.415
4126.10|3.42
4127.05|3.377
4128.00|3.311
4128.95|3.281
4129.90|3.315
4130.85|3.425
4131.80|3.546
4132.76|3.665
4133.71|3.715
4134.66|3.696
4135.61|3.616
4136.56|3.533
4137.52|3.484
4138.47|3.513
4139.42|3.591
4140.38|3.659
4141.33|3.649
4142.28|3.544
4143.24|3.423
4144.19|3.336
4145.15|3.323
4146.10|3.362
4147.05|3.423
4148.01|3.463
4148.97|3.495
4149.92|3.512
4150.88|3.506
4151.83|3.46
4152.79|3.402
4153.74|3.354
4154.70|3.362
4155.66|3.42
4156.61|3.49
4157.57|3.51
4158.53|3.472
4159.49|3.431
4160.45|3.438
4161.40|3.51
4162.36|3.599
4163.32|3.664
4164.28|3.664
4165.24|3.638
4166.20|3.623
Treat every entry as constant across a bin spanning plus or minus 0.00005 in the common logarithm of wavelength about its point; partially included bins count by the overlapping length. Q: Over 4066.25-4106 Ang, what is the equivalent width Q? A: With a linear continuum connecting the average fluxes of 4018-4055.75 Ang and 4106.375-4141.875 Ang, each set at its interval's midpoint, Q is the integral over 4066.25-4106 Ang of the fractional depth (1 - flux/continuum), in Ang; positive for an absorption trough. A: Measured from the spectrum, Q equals 2.8 Ang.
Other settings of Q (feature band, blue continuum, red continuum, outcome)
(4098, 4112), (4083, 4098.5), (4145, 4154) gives 1.9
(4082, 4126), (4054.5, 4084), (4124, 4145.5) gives 4.4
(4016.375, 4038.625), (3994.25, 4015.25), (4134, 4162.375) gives 0.8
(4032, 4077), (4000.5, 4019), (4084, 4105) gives -3.2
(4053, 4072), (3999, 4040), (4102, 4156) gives -0.3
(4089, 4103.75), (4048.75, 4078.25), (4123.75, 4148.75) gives 2.3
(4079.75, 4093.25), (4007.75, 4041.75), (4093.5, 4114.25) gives -1.7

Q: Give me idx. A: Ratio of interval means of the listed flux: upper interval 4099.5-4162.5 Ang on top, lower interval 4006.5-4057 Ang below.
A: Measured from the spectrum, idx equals 0.9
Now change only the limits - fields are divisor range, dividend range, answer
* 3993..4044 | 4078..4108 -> 0.85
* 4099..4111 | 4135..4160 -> 1.23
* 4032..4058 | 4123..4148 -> 0.95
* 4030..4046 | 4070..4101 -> 0.91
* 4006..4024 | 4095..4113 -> 0.78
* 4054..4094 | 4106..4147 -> 0.97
